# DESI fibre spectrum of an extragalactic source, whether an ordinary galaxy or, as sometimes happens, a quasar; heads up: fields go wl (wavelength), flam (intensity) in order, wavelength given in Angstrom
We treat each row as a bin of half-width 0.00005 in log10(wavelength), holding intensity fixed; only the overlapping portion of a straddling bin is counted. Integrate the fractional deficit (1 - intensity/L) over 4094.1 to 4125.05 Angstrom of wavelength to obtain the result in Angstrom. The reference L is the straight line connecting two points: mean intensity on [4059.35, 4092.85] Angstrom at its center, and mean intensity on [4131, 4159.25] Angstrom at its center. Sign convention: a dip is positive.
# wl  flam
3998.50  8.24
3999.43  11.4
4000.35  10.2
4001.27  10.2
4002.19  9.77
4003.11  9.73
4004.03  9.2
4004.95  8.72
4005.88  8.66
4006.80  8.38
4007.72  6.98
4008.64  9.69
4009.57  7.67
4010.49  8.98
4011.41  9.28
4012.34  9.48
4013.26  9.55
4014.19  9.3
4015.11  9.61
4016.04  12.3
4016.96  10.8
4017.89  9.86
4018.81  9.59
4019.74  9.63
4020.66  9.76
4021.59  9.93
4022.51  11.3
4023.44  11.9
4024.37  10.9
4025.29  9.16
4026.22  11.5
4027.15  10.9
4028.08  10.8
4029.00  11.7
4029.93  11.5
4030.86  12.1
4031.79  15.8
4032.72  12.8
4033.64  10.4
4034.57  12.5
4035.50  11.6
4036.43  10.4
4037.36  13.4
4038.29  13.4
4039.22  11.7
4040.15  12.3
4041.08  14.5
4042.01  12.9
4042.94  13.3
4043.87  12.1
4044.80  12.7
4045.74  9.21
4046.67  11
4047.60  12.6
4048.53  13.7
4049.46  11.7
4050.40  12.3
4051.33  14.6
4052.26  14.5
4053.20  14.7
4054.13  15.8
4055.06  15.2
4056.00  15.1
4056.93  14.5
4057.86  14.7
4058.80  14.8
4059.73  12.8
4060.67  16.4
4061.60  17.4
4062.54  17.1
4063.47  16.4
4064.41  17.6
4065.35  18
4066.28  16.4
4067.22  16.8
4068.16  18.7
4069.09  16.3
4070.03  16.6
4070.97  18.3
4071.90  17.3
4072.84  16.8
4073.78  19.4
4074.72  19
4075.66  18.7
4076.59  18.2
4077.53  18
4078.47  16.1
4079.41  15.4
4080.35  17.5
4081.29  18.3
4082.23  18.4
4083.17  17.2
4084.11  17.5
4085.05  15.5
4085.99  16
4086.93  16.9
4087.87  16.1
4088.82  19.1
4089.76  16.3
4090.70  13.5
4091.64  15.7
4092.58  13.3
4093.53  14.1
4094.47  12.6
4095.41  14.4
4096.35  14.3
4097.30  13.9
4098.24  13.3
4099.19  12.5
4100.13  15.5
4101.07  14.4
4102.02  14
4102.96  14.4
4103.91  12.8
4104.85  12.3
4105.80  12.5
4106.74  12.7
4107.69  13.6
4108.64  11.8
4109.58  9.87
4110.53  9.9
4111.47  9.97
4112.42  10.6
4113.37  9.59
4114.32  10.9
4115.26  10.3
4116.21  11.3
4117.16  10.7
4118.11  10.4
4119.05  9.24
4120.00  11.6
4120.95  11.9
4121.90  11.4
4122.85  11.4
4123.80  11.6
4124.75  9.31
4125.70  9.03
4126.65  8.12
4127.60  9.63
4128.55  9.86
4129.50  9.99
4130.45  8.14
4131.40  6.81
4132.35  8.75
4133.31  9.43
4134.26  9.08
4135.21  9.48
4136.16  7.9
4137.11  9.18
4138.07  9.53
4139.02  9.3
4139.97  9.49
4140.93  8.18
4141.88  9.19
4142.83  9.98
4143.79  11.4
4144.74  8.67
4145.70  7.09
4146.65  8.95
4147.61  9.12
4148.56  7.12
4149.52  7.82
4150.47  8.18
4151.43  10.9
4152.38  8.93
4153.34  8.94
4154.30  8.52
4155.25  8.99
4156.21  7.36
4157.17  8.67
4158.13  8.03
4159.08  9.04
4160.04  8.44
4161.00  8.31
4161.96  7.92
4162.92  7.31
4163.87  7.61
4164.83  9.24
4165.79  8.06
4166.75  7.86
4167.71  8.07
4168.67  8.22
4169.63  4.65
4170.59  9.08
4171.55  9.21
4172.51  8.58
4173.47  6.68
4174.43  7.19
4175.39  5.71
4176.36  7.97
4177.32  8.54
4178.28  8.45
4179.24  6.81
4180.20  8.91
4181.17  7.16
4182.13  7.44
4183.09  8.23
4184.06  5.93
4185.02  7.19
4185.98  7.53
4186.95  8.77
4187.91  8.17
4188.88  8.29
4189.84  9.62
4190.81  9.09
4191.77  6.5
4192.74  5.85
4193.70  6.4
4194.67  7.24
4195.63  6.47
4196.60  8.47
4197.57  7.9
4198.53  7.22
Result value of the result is 2.5 Angstrom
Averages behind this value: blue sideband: 16.9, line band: 12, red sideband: 8.8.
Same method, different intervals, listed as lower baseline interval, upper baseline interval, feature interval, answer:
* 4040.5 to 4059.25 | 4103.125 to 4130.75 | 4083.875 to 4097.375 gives -3.92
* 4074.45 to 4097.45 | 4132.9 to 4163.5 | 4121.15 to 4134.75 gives 2.06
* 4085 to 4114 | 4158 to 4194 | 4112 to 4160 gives 6.28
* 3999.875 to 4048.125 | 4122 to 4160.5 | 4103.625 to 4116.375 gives -2.39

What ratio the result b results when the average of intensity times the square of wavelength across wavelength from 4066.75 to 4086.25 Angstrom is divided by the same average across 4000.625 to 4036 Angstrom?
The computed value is 1.74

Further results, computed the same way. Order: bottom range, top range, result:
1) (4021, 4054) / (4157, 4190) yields 0.69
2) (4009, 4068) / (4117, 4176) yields 0.74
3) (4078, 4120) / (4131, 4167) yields 0.65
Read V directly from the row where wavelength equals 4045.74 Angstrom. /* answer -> 9.21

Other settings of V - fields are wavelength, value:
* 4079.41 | 15.4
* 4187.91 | 8.17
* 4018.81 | 9.59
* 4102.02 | 14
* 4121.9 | 11.4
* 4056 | 15.1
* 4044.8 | 12.7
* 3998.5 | 8.24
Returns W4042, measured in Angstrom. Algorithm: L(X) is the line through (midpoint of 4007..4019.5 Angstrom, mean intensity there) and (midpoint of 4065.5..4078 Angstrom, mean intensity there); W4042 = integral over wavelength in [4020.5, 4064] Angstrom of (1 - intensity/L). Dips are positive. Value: 2.0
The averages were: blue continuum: 9.45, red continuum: 17.7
